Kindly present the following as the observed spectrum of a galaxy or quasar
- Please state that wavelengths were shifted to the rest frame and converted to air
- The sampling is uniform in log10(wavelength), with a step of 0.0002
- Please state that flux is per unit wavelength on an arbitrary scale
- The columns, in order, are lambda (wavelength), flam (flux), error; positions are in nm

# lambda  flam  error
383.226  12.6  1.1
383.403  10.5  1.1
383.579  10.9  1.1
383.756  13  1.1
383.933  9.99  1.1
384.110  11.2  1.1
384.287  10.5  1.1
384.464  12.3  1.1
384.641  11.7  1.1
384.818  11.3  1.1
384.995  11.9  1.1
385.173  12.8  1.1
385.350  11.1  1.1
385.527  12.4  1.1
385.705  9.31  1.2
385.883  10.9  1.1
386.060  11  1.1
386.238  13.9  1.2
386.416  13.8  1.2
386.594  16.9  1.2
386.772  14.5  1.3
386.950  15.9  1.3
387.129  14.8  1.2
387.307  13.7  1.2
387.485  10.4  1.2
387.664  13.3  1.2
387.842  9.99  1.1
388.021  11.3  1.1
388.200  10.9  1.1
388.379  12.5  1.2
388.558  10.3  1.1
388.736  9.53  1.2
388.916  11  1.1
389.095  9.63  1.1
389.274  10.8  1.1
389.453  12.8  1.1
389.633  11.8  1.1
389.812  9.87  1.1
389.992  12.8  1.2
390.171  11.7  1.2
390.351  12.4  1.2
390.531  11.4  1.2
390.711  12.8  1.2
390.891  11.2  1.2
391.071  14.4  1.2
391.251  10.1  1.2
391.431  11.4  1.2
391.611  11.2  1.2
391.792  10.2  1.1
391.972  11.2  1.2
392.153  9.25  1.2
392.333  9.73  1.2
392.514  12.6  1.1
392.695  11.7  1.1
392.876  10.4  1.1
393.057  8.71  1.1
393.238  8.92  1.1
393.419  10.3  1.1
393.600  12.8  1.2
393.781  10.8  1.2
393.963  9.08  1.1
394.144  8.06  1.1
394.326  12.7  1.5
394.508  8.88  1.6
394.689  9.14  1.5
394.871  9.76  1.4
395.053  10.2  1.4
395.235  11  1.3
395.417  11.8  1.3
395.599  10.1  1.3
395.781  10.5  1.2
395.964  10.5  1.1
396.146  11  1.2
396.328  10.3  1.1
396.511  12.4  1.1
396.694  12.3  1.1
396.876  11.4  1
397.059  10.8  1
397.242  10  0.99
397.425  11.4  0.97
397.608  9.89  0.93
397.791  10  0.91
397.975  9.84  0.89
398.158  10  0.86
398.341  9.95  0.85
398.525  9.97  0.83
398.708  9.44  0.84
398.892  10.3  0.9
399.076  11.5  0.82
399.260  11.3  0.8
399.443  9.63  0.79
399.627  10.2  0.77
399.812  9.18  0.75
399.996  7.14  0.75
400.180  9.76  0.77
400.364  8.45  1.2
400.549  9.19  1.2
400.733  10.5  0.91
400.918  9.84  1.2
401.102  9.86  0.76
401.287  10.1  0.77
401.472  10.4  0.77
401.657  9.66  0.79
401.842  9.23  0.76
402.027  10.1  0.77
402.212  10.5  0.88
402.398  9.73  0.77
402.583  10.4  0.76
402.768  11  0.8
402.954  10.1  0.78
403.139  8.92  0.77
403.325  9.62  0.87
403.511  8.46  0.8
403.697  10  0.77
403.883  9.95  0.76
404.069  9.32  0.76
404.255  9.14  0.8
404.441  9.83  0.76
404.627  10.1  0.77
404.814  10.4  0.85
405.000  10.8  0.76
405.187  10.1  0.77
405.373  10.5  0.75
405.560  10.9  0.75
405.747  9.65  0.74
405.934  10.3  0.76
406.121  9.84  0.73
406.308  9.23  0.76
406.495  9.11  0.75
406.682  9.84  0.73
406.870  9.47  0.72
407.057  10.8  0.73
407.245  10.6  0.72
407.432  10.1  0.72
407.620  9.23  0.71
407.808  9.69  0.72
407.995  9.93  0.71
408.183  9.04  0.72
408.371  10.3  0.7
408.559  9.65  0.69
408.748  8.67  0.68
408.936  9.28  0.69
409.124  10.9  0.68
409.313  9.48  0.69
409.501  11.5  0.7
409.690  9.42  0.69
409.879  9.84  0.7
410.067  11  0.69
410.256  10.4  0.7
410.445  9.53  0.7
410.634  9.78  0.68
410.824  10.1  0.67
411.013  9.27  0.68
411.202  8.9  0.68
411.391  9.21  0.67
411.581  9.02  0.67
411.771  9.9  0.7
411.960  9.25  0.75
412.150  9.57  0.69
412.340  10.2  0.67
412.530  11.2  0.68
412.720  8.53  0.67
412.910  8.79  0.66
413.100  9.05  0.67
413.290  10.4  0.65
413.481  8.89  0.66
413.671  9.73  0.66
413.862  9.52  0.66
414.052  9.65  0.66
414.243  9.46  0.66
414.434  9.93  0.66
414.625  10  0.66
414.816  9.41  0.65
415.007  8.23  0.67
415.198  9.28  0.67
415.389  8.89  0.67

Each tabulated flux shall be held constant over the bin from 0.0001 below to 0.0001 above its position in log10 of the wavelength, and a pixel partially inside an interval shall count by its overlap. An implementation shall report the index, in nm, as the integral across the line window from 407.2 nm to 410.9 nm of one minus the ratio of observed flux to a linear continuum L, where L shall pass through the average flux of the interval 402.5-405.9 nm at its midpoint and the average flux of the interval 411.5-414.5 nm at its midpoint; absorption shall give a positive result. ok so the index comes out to -0.06 nm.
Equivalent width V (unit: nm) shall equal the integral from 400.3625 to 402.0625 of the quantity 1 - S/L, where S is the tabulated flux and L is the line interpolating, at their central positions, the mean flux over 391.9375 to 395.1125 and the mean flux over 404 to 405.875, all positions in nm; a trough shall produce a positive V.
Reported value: 0.06 nm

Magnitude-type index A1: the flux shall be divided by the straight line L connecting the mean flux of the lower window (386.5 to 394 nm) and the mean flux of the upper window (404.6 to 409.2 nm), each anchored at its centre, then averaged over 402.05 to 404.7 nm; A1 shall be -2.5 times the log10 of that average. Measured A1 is 0.05 mag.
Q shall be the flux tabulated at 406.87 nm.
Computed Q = 9.47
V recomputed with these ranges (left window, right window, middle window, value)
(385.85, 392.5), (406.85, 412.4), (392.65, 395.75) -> 0.309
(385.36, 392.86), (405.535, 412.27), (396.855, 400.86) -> 0.316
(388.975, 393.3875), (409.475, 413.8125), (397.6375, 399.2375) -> 0.066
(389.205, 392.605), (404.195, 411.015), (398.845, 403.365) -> 0.289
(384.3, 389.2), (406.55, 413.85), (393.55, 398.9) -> 0.324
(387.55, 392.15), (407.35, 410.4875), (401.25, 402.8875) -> 0.044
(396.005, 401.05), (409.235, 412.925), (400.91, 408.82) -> 0.089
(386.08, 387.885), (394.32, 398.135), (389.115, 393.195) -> 0.357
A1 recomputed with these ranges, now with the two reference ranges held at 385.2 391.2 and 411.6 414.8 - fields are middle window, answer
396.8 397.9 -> 0.06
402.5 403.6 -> 0.09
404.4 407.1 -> 0.03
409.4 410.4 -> -0.05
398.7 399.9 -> 0.07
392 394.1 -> 0.12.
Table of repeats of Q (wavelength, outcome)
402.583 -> 10.4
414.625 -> 10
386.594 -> 16.9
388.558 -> 10.3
